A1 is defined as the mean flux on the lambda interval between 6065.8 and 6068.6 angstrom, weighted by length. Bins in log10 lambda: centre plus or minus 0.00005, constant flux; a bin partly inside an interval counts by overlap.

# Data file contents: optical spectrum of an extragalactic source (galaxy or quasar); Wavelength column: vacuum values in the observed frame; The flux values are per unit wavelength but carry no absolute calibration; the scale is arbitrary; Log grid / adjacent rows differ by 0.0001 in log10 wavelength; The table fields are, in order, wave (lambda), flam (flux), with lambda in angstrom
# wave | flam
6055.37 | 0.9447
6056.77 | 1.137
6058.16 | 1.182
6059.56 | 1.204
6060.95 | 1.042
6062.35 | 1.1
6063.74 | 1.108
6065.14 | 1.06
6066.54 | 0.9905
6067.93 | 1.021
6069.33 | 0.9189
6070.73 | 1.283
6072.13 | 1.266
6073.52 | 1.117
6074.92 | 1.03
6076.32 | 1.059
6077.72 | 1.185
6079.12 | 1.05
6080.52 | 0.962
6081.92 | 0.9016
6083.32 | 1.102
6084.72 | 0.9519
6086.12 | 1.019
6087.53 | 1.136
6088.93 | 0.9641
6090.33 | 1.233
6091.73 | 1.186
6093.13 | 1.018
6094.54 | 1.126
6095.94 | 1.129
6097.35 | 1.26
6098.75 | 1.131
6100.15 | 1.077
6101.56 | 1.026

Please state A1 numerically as 1.01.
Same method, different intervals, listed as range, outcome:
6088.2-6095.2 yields 1.11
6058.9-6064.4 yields 1.11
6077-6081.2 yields 1.07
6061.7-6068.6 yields 1.06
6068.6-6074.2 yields 1.15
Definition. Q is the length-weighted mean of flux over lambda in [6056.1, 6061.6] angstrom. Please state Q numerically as 1.14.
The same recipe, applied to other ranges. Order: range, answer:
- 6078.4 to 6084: 1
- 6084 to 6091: 1.06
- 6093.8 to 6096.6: 1.12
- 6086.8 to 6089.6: 1.05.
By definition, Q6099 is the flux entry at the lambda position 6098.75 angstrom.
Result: 1.131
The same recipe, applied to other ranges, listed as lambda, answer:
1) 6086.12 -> 1.019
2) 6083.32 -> 1.102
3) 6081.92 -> 0.9016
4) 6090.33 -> 1.233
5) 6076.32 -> 1.059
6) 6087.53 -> 1.136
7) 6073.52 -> 1.117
